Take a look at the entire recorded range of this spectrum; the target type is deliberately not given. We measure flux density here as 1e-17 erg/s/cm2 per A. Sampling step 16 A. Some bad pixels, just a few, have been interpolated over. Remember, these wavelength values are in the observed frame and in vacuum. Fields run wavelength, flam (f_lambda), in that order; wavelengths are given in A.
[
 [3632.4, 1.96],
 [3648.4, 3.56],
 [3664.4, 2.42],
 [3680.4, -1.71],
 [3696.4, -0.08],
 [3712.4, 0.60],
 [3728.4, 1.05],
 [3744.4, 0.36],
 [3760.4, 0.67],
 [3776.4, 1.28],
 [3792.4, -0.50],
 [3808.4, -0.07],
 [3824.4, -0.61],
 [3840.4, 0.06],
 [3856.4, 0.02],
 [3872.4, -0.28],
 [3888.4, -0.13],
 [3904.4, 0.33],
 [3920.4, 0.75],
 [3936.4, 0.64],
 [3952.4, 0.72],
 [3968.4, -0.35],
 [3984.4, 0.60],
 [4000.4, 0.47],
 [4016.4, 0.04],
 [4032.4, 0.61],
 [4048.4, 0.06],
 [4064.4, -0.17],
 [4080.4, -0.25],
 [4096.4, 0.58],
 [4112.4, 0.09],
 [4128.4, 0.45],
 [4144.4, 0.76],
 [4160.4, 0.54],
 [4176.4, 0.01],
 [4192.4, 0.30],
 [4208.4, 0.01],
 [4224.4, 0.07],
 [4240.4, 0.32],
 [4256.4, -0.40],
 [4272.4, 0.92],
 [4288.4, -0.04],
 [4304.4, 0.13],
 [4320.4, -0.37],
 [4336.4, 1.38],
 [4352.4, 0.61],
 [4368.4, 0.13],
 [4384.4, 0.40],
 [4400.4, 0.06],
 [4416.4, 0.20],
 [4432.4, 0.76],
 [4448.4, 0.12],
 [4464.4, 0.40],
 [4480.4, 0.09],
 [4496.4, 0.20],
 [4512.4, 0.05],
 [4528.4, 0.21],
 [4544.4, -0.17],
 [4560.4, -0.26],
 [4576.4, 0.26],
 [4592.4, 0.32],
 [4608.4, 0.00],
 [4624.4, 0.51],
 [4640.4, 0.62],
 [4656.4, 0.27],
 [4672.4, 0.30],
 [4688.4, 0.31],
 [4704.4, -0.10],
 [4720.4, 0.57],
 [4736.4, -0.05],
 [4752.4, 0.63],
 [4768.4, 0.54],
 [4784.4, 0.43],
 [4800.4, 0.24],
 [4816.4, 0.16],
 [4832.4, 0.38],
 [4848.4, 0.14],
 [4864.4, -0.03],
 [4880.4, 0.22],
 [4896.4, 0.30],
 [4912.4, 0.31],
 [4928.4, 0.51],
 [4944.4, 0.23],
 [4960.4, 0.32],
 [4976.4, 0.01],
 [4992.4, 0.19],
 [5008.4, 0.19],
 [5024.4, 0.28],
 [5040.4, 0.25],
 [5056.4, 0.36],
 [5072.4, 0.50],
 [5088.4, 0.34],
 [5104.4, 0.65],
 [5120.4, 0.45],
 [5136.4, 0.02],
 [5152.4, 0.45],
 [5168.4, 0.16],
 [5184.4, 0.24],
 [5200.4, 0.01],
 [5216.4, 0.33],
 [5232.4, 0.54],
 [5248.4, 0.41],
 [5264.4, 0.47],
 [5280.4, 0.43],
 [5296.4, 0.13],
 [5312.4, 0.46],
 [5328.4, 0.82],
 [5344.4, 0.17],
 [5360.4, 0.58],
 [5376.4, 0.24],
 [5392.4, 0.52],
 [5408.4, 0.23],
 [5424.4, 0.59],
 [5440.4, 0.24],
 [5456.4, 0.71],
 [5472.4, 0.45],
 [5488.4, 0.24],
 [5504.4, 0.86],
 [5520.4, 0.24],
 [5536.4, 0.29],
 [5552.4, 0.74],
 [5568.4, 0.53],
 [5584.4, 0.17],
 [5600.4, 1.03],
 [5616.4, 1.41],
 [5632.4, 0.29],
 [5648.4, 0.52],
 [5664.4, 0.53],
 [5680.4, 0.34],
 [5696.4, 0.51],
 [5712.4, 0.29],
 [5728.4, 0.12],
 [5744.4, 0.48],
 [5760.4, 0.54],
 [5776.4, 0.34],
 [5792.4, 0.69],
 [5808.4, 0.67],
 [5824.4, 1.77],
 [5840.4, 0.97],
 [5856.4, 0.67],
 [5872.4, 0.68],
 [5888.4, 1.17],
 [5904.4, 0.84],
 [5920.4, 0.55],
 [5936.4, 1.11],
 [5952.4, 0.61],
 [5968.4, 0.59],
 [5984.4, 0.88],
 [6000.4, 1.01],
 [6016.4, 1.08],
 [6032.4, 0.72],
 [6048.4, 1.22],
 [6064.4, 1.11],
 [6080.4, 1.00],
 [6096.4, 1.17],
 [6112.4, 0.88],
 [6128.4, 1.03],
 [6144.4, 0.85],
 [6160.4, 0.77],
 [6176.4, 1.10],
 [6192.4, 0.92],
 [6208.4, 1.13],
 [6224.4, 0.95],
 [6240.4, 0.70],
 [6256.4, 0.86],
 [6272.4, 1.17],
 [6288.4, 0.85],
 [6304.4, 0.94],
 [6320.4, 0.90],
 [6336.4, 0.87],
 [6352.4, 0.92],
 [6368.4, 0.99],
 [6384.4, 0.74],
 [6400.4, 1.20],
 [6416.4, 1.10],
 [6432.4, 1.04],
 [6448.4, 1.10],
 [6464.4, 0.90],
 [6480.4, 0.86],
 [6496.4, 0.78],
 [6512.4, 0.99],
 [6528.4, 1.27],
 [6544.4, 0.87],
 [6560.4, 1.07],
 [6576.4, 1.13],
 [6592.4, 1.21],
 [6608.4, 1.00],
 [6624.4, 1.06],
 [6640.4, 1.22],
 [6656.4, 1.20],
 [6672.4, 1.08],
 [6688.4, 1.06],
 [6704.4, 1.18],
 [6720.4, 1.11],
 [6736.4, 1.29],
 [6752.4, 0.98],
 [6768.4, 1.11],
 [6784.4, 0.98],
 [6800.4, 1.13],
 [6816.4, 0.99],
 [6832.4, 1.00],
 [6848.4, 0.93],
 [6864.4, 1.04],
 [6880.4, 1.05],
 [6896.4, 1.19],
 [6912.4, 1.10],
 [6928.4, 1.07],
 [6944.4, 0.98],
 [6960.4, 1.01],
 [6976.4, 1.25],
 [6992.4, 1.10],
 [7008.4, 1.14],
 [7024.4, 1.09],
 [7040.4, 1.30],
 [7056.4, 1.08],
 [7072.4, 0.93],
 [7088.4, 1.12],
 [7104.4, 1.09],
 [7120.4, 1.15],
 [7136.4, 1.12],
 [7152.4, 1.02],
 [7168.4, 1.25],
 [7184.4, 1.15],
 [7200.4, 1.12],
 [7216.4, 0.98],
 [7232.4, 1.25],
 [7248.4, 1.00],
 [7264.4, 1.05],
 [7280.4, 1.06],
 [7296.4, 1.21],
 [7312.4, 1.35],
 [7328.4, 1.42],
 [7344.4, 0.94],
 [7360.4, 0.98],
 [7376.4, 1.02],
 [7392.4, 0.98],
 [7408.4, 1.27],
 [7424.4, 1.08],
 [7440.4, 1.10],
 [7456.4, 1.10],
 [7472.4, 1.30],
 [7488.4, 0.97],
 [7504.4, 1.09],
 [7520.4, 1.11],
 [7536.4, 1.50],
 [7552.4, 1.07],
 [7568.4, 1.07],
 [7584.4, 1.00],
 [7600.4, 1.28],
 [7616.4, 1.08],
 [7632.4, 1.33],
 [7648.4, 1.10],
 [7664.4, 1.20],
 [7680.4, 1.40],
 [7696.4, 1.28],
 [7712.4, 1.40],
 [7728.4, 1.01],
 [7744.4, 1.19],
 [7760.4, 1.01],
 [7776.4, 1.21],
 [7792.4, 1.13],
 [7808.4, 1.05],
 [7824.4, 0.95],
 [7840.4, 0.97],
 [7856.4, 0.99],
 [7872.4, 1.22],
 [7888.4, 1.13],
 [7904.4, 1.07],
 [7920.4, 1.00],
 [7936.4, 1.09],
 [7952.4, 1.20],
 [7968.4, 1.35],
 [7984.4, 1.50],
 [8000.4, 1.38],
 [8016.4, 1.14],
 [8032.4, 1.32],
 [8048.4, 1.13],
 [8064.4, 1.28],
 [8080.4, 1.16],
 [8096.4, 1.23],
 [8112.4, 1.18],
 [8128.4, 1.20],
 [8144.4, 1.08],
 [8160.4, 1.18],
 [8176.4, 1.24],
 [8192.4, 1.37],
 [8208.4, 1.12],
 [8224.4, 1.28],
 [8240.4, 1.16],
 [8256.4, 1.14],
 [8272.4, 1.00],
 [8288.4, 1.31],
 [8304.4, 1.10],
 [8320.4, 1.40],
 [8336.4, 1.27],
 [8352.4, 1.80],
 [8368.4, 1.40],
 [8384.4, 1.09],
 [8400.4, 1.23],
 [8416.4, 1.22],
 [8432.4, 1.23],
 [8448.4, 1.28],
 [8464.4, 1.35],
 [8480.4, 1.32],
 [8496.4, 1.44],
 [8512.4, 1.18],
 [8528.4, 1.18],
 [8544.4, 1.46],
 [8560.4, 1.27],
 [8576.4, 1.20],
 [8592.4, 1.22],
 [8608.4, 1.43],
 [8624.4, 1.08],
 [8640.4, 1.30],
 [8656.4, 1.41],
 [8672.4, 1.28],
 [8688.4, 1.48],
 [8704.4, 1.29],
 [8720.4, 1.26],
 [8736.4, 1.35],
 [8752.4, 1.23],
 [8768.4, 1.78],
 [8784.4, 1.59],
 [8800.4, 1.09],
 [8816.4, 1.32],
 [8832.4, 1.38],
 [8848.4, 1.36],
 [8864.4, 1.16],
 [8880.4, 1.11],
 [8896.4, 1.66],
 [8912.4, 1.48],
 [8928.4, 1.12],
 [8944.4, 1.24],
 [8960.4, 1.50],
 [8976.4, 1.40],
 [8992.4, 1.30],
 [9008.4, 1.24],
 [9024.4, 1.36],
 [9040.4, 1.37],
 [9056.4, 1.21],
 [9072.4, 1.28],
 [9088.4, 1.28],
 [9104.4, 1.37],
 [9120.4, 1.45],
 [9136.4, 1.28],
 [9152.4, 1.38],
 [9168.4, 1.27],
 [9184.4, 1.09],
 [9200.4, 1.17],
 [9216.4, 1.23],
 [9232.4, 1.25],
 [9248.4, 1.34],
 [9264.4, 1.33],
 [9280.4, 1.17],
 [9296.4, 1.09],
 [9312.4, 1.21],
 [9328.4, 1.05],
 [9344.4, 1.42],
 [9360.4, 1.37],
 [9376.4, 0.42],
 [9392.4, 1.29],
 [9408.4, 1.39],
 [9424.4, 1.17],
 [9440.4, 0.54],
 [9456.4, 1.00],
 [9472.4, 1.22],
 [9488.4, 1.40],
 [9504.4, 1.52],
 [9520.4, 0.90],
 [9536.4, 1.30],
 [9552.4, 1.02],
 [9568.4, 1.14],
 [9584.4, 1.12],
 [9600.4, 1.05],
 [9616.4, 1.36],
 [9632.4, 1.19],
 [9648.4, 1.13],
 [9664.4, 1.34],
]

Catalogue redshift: 0.51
